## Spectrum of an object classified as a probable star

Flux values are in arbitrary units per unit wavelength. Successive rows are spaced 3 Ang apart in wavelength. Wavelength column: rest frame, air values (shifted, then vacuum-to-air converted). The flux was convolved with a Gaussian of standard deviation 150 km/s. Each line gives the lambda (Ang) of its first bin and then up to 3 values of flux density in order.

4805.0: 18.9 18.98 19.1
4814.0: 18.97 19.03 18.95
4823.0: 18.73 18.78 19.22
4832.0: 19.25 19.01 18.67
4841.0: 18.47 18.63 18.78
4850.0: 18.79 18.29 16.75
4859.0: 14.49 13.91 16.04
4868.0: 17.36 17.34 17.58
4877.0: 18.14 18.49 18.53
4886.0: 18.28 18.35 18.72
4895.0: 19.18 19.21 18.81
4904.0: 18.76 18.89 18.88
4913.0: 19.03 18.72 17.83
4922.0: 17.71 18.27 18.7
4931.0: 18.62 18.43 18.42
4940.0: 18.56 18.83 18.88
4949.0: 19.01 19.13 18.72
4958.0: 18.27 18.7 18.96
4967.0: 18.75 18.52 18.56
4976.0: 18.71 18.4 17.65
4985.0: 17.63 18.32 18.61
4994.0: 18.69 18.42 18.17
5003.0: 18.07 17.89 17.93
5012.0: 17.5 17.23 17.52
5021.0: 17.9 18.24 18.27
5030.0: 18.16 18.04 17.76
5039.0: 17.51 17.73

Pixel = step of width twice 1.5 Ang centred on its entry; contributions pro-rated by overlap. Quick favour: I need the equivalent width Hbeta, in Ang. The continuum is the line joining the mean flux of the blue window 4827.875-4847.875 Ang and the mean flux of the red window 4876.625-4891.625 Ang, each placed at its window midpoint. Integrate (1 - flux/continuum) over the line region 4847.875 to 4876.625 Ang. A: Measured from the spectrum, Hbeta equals 2.8 Ang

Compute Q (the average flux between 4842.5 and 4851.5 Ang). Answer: 18.7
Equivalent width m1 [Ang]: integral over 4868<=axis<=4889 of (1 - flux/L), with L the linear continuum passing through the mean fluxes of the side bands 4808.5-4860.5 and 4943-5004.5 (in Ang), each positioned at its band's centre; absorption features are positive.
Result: 0.5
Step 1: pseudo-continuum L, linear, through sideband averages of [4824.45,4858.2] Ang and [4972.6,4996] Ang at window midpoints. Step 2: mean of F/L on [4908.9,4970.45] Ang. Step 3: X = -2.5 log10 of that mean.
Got -0.01 mag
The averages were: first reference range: 18.5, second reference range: 18.3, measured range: 18.6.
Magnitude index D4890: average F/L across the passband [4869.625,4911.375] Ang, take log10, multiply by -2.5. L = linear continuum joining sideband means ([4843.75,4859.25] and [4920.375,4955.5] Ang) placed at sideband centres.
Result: -0.02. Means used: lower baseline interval 17.8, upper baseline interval 18.6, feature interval 18.5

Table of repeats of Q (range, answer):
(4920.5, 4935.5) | 18.3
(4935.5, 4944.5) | 18.6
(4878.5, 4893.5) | 18.5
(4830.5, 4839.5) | 19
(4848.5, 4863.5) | 16.4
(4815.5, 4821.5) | 19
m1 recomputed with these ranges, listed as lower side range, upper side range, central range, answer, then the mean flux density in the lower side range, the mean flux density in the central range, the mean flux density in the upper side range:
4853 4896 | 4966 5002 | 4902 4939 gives -1.53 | 17.4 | 18.5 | 18.4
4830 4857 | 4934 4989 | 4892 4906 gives -0.30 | 18.6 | 19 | 18.6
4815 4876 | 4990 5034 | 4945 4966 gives -0.95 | 17.9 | 18.8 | 18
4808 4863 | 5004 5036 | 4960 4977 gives -0.68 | 18.3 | 18.7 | 17.9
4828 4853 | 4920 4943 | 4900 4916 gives -0.30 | 18.8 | 18.9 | 18.4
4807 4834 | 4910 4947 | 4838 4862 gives 1.66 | 19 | 17.6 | 18.5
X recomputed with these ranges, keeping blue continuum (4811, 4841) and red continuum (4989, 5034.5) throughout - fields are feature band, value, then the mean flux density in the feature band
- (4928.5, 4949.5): -0.02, 18.7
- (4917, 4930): 0.02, 18.2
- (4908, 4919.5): -0.01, 18.7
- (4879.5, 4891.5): 0.01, 18.4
